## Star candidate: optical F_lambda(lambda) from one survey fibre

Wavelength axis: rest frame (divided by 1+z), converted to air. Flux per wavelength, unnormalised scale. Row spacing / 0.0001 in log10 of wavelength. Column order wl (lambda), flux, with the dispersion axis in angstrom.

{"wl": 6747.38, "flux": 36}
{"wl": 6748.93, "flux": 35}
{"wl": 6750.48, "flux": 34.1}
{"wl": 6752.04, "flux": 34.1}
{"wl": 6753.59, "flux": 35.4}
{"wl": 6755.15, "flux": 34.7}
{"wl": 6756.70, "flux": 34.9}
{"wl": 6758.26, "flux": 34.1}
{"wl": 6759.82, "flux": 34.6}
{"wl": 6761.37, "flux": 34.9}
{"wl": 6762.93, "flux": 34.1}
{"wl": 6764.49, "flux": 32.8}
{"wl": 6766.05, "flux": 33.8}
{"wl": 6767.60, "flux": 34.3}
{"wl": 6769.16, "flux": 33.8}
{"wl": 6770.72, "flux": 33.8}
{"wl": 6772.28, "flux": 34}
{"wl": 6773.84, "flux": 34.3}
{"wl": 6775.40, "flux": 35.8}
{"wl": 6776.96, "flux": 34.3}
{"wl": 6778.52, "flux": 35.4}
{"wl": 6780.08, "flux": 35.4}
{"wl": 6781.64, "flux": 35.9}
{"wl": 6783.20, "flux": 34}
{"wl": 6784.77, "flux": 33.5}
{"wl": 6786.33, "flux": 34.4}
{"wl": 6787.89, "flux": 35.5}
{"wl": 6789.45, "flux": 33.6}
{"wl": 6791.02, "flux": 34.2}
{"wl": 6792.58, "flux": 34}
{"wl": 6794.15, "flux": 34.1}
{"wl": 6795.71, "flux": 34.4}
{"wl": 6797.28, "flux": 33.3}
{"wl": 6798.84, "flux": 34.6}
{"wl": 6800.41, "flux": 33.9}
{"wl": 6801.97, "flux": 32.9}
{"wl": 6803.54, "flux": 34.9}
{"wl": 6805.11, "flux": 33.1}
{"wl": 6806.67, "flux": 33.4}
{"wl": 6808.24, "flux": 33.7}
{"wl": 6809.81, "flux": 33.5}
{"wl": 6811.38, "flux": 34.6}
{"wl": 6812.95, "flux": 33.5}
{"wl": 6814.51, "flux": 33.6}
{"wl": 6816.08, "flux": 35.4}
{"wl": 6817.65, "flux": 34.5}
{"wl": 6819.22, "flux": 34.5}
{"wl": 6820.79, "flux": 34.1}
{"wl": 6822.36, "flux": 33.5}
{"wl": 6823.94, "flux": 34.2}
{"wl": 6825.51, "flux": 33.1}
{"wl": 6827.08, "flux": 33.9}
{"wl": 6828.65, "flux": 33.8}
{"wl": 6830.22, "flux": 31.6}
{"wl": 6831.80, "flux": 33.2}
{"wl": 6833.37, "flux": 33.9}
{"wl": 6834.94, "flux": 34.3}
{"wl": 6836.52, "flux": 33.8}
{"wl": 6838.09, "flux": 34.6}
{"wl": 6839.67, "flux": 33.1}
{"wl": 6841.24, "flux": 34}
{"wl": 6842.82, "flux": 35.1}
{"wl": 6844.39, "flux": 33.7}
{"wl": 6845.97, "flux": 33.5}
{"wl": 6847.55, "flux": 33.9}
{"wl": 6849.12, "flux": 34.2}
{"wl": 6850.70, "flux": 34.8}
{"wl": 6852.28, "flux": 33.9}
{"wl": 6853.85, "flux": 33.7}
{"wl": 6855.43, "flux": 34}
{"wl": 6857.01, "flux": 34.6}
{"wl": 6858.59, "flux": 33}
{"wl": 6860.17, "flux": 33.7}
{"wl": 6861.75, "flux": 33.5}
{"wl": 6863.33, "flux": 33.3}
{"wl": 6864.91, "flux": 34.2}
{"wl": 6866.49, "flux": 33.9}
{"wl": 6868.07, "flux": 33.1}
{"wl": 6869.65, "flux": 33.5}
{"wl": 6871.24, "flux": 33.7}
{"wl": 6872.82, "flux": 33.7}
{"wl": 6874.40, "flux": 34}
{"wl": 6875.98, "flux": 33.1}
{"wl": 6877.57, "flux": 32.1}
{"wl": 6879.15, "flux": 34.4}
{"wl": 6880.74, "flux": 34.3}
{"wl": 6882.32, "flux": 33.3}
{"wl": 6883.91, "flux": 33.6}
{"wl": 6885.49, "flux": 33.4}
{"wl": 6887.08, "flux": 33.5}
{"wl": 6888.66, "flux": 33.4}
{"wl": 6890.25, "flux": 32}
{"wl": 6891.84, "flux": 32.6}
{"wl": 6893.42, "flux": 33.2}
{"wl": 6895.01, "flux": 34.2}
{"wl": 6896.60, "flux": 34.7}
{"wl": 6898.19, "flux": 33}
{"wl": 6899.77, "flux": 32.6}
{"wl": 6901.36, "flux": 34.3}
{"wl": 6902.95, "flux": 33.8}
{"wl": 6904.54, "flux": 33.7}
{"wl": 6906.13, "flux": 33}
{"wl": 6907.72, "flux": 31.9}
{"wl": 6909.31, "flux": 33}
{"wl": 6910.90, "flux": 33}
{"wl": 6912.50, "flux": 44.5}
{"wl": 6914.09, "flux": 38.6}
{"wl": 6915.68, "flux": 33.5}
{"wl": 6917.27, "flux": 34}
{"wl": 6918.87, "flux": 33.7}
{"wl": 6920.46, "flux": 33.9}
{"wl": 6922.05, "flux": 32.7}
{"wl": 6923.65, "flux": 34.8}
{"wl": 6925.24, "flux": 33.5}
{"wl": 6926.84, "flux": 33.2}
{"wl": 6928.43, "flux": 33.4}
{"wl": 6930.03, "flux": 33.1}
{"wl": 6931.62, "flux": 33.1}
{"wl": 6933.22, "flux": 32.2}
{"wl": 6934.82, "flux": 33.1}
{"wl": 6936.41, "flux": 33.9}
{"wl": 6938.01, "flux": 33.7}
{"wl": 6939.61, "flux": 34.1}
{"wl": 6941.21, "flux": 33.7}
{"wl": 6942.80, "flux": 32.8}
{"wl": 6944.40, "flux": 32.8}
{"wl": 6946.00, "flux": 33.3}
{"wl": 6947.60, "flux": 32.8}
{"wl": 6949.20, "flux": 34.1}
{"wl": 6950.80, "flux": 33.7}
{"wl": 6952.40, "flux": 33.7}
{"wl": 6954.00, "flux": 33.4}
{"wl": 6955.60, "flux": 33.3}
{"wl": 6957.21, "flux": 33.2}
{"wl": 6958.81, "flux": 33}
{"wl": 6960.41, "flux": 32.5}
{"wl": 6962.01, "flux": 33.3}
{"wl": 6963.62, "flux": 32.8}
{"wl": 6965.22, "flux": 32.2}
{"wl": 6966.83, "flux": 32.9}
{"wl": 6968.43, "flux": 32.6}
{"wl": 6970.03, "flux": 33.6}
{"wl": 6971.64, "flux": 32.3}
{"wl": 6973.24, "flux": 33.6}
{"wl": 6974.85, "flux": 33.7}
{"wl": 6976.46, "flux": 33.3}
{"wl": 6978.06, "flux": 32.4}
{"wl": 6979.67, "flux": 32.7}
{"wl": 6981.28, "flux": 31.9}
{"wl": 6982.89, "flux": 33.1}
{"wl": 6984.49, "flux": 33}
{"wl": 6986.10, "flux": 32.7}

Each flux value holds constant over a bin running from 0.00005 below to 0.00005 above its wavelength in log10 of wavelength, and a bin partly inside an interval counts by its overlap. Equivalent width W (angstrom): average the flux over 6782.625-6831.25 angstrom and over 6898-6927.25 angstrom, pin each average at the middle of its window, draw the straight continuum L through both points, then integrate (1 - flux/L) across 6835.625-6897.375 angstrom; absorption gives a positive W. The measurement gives 0.8 angstrom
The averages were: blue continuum 33.9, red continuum 34.3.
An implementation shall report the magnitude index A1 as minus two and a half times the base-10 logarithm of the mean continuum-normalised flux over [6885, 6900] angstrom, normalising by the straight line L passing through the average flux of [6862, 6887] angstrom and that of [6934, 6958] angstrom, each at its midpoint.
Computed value 0.008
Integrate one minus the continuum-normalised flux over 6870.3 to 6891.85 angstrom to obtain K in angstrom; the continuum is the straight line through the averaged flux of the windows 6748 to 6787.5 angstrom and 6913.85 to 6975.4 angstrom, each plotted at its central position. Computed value 0.2 angstrom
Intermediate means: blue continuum 34.5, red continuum 33.4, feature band 33.4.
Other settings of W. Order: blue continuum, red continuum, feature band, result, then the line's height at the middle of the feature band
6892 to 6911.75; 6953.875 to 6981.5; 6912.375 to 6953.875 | -0.9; 33.2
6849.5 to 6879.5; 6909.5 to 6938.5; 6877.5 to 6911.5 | 0.7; 34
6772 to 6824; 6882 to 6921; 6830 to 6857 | 0.2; 34.1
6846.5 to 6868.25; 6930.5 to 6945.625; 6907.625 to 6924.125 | -0.8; 33.4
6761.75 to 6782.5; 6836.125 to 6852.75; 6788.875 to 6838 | 0.5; 34.2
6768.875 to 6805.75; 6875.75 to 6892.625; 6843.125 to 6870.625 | -0.2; 33.5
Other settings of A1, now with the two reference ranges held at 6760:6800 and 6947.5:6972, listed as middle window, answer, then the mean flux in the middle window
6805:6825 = 0.003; 34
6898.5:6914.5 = -0.039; 34.7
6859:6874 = 0.004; 33.6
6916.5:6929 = -0.009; 33.6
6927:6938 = 0.003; 33.2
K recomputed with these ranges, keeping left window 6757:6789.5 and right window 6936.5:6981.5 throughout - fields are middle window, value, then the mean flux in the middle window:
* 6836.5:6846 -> 0.0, 34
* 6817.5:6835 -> 0.2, 33.7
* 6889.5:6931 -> -0.6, 34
